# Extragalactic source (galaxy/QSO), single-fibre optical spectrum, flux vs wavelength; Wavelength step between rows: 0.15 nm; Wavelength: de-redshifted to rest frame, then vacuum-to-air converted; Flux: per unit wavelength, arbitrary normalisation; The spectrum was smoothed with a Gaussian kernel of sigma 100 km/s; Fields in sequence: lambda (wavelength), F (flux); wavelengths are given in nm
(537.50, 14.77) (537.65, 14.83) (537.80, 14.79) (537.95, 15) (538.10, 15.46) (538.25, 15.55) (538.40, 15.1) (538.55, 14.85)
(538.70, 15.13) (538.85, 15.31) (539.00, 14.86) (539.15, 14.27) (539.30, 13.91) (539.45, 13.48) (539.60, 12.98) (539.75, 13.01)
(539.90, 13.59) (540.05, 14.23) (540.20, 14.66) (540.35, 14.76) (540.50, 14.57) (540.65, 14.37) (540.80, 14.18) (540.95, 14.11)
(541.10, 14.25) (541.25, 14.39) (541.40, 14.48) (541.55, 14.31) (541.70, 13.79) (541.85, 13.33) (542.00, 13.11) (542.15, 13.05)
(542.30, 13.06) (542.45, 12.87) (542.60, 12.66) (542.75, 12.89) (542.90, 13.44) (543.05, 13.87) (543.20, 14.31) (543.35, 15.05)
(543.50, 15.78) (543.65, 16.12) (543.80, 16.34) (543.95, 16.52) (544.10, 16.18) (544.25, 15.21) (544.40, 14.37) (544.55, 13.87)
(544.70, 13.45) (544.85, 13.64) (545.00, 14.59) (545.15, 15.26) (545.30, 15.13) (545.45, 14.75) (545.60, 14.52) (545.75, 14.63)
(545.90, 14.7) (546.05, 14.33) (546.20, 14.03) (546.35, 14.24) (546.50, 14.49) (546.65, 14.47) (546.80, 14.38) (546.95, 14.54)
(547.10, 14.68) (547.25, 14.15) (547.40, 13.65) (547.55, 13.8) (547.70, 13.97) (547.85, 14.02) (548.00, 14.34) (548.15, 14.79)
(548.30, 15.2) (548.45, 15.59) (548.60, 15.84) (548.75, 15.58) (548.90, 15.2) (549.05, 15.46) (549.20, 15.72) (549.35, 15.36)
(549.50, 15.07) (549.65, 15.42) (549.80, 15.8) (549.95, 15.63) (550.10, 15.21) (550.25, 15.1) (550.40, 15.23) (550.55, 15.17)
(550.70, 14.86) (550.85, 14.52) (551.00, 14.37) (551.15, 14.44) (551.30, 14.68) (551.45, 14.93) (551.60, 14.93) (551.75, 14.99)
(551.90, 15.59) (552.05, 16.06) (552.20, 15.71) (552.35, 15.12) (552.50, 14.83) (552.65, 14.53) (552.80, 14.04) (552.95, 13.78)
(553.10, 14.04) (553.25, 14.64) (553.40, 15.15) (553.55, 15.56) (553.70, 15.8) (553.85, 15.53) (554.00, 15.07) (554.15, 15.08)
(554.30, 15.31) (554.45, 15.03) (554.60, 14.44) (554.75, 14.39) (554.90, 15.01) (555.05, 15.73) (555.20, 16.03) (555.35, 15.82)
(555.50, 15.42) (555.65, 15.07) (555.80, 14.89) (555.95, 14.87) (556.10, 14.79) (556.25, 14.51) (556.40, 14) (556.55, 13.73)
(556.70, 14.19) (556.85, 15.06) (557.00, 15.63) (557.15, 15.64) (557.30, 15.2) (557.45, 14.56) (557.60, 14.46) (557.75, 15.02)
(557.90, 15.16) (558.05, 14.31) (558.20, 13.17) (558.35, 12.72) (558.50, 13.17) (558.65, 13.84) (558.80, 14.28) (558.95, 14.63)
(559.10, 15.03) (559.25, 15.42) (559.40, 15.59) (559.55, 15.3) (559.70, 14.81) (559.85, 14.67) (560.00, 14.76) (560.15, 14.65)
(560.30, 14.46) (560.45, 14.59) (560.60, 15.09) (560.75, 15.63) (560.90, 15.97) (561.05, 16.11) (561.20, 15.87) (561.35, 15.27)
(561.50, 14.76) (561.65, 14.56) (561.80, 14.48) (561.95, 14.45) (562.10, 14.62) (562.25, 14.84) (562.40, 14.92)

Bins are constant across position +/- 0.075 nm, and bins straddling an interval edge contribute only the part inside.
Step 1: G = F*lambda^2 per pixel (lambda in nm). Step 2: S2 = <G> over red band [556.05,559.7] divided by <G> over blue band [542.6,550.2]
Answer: 1.0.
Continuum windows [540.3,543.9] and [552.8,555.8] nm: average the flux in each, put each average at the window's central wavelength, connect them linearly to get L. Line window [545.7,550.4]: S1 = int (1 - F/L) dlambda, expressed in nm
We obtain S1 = -0.07 nm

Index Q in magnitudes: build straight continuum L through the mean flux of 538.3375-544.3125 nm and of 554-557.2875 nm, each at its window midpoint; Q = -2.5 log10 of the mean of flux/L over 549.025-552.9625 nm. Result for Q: -0.02 mag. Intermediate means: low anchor 14.3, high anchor 15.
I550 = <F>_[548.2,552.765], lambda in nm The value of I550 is 15.2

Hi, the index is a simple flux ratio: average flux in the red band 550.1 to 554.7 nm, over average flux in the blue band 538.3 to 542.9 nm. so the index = 1.07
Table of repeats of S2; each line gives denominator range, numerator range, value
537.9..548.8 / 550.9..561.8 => 1.08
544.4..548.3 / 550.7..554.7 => 1.06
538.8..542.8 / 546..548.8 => 1.07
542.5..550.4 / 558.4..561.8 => 1.06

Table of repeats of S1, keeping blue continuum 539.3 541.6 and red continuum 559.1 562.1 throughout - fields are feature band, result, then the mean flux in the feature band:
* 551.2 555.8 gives -0.11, 15.1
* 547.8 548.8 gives -0.04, 15.1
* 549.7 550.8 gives -0.05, 15.3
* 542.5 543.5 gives 0.03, 13.8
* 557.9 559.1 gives 0.08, 13.9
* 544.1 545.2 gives -0.01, 14.4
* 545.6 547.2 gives -0.01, 14.4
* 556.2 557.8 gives 0.02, 14.7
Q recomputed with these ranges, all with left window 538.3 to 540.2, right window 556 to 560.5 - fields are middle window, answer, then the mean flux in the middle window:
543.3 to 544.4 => -0.11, 15.8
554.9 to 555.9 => -0.07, 15.4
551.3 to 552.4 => -0.06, 15.3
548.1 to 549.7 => -0.07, 15.4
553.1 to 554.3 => -0.05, 15.2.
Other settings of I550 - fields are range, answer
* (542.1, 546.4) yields 14.5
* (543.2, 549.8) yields 14.9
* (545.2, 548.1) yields 14.4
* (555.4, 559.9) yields 14.6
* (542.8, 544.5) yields 15.1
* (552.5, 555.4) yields 15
